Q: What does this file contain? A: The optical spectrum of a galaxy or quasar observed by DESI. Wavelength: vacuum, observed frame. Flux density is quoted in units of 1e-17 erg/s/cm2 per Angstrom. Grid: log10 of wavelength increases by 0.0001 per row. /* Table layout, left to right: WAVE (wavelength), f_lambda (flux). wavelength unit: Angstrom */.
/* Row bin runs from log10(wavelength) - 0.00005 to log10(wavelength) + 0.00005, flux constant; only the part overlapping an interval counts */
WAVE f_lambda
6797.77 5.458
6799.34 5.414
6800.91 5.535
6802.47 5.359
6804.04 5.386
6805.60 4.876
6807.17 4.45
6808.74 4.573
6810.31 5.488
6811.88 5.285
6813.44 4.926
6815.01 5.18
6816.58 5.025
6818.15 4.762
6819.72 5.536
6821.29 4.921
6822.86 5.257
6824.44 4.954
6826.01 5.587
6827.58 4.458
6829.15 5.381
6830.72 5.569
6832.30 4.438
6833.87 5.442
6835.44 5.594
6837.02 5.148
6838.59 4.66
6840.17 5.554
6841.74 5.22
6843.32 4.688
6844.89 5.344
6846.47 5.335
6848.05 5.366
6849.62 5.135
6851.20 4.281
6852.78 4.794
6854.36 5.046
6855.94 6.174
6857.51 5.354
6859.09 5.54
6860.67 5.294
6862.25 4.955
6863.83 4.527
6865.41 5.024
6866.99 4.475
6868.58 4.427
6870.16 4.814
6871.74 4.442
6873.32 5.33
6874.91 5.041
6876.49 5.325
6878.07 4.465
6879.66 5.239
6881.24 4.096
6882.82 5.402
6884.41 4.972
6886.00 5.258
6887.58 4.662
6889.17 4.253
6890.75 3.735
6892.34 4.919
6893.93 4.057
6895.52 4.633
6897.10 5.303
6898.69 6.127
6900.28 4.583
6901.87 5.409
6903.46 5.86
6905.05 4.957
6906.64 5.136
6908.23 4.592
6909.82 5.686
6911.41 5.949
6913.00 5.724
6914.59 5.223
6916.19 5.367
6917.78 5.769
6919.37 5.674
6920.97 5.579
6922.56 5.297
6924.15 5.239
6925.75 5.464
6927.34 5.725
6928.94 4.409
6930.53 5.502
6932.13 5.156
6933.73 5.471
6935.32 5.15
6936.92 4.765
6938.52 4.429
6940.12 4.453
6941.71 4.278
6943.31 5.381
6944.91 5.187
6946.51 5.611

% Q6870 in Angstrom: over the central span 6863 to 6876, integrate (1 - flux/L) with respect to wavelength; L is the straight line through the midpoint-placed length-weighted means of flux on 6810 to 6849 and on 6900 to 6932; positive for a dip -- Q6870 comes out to 1.19 Angstrom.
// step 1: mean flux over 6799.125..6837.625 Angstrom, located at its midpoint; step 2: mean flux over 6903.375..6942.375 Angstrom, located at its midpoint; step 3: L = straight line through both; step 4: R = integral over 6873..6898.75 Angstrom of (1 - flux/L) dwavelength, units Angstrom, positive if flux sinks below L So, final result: 1.8 Angstrom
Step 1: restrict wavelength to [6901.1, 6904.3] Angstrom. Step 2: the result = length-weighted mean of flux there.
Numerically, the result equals 5.63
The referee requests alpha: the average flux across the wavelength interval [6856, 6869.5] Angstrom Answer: 5.02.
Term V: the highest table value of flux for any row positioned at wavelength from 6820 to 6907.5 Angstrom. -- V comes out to 6.174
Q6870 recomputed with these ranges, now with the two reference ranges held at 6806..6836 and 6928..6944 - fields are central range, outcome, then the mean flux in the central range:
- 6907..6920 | -1.4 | 5.49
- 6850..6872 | 0.3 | 4.95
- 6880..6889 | 0.2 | 4.85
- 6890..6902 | 0.4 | 4.82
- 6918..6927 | -1.0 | 5.49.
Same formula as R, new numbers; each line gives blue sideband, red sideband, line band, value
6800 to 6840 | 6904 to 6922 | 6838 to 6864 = 0.4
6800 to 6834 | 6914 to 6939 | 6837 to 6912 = 2.7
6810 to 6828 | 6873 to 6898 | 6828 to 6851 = -0.7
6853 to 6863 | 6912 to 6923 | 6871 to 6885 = 1.3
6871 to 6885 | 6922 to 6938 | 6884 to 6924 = -0.7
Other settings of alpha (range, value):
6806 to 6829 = 5.04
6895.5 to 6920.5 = 5.4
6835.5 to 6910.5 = 5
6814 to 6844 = 5.12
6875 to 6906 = 4.91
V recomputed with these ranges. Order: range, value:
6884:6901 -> 6.127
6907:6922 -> 5.949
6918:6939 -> 5.725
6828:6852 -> 5.594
